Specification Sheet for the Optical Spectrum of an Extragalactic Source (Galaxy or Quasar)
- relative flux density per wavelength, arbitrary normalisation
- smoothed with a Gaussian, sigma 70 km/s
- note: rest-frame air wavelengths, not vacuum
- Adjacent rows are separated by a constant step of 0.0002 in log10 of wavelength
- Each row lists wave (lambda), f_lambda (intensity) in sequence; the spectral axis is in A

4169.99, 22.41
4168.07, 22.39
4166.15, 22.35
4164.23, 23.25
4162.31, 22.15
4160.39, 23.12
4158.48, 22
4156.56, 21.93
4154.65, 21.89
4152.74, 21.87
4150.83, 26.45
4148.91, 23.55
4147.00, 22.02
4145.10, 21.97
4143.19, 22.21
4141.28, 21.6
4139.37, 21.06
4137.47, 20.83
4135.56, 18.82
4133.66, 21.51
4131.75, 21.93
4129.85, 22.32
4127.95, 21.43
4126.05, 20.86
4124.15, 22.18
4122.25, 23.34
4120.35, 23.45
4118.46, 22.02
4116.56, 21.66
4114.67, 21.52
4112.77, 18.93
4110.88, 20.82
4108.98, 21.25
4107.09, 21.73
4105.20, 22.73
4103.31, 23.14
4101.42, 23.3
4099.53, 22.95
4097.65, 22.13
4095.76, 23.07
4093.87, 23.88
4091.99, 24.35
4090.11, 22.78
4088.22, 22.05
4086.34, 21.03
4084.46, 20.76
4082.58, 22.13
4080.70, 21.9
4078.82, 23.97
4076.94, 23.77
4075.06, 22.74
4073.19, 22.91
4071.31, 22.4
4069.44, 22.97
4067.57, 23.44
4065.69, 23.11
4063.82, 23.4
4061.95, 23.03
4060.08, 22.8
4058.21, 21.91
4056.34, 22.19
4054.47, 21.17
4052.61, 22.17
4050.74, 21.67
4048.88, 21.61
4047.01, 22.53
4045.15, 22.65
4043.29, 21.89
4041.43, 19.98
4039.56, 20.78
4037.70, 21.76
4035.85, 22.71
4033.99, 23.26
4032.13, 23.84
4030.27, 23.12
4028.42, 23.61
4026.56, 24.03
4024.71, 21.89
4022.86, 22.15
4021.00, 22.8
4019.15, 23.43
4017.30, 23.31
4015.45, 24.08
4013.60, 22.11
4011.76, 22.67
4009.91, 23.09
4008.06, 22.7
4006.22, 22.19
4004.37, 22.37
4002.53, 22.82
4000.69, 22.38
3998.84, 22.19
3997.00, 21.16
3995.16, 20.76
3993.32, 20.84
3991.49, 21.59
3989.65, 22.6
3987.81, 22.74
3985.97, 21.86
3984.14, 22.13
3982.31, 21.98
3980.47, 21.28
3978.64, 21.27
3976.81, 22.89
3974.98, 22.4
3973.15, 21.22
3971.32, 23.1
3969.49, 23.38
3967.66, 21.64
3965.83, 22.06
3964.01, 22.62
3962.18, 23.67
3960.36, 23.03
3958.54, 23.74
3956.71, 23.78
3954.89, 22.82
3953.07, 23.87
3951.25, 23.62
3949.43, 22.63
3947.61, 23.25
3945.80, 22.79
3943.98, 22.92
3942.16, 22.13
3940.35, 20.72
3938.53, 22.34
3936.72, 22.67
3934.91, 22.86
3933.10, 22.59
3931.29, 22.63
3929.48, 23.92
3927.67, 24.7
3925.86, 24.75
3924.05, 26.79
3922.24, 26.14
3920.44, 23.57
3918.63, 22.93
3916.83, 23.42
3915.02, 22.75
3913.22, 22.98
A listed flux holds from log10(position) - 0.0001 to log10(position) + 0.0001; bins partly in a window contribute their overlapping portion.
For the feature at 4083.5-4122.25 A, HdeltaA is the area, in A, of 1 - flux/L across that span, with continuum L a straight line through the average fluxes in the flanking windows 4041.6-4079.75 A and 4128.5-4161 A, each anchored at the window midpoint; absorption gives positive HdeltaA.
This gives 0.2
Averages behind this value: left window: 22.6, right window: 22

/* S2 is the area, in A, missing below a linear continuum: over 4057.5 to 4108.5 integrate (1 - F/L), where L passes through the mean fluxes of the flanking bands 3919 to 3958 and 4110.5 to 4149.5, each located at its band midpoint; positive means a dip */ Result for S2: -1.6 A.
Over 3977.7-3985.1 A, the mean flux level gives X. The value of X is 21.7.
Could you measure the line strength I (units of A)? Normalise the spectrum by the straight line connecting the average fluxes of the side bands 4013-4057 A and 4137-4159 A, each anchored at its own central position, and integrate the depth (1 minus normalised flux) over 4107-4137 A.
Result 1.2 A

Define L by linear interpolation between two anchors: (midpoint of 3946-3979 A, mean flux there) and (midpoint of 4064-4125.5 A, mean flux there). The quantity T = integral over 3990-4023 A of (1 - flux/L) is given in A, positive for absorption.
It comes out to 0.5 A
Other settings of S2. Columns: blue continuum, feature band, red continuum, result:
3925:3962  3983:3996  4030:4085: 0.6 A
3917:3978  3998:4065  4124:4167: 0.5 A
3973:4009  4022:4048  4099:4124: -0.5 A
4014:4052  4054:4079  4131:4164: -0.5 A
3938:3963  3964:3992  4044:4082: 0.9 A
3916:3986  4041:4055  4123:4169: 0.5 A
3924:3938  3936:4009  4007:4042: 2.6 A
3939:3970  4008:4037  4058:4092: -0.4 A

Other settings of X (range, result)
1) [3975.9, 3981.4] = 21.8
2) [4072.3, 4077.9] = 23.1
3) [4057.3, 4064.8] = 22.8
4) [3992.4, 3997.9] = 21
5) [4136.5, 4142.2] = 21.1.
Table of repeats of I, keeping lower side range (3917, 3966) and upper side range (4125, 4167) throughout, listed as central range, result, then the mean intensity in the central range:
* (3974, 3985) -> 0.53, 22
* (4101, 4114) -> 0.39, 21.6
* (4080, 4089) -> 0.35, 21.6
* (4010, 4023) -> -0.07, 23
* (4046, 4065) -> 0.30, 22.3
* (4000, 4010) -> 0.17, 22.6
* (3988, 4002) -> 0.77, 21.7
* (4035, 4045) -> 0.53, 21.5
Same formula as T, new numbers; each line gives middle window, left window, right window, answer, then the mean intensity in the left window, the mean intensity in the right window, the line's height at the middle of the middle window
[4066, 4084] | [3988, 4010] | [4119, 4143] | -0.9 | 22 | 21.6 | 21.8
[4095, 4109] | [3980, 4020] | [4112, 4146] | -0.6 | 22.3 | 21.5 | 21.7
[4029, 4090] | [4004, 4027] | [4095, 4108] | 1.1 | 22.8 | 22.7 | 22.8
